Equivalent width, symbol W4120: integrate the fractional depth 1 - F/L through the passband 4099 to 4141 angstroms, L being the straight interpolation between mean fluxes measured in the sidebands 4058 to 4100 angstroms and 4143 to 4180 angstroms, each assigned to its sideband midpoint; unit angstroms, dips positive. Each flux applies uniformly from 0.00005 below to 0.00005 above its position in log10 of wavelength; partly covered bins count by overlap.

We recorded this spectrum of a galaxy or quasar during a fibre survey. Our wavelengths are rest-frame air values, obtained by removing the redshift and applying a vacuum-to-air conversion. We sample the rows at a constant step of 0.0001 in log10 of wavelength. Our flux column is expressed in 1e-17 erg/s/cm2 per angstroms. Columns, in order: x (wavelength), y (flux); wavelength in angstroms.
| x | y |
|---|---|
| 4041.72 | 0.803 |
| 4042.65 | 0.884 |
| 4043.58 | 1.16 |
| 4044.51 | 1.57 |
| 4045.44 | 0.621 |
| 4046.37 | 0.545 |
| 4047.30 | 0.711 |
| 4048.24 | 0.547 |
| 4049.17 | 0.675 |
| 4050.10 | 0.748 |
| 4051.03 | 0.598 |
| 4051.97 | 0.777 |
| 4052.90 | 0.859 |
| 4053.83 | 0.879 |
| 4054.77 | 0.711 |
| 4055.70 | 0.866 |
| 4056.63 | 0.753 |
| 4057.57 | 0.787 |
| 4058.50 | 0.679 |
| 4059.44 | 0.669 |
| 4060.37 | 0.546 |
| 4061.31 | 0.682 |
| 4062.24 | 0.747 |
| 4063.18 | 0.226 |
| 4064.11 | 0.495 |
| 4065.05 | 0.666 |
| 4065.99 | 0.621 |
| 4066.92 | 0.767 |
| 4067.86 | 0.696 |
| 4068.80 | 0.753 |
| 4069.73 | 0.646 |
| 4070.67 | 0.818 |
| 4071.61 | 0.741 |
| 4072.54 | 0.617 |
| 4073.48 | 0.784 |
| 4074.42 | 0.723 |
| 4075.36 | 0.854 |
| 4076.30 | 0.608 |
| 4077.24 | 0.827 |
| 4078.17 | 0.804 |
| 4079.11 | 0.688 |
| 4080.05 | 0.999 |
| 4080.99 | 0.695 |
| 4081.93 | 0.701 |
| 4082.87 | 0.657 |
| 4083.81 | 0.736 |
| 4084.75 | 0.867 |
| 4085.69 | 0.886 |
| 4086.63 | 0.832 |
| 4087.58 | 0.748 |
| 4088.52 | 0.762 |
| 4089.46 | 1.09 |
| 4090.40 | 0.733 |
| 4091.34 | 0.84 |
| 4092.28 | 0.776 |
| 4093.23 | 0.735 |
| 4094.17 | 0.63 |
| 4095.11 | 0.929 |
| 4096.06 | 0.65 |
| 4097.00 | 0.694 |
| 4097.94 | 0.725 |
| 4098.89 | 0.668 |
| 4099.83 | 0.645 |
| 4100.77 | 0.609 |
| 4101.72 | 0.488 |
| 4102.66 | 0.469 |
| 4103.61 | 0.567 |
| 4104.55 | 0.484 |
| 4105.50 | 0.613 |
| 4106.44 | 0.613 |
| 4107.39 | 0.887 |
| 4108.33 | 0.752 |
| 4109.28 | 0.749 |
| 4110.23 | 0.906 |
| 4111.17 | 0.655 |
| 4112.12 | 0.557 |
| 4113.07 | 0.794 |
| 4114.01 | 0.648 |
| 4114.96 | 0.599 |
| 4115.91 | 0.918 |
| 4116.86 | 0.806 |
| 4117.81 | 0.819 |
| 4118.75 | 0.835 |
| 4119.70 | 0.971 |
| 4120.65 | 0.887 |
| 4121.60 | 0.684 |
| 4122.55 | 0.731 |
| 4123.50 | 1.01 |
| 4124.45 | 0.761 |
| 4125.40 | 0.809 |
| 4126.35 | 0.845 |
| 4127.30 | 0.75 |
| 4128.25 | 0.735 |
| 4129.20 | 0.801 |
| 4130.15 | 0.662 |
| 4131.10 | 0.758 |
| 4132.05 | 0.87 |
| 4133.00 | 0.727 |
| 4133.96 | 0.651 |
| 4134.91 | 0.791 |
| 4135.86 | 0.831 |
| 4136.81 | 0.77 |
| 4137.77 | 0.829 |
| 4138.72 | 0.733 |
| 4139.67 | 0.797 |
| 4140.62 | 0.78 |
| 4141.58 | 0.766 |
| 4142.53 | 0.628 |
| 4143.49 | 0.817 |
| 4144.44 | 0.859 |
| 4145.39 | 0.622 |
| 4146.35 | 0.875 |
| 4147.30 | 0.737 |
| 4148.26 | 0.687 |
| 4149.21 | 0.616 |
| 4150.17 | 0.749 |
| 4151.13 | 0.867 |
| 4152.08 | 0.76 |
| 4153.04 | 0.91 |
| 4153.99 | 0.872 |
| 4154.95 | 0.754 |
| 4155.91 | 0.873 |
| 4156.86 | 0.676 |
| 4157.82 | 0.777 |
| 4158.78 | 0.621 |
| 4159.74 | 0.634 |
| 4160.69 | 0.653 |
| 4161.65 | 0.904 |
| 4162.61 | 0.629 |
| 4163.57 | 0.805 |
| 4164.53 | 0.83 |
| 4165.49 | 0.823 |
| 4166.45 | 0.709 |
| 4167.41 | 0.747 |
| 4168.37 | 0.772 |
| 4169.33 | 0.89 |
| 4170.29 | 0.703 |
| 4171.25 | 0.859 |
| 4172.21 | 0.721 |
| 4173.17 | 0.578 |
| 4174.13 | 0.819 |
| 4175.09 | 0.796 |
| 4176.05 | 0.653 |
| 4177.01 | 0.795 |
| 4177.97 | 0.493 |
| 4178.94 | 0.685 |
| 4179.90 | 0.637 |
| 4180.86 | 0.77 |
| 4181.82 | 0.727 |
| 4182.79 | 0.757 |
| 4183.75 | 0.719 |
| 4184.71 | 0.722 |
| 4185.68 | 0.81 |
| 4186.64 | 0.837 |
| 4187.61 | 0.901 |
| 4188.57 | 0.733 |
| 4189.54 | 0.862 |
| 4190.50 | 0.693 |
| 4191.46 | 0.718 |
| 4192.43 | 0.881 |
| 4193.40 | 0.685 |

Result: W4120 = -0.11 angstroms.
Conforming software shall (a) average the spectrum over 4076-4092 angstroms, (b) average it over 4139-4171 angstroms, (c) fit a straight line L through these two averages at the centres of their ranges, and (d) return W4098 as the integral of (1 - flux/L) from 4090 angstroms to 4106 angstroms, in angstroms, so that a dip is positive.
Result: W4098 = 2.58 angstroms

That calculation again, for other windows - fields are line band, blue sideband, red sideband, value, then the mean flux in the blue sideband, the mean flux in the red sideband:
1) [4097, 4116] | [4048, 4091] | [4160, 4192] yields 1.92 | 0.731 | 0.75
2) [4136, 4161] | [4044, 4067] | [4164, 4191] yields -0.55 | 0.71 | 0.752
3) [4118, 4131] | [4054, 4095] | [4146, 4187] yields -1.09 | 0.735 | 0.749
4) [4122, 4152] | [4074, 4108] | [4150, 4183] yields -1.13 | 0.729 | 0.75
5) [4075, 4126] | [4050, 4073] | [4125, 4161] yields -1.61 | 0.693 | 0.761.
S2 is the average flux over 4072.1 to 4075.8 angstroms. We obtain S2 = 0.743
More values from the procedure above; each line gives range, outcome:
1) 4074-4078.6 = 0.764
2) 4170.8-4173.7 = 0.72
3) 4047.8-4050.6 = 0.659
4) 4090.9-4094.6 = 0.745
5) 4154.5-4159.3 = 0.739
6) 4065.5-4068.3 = 0.694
